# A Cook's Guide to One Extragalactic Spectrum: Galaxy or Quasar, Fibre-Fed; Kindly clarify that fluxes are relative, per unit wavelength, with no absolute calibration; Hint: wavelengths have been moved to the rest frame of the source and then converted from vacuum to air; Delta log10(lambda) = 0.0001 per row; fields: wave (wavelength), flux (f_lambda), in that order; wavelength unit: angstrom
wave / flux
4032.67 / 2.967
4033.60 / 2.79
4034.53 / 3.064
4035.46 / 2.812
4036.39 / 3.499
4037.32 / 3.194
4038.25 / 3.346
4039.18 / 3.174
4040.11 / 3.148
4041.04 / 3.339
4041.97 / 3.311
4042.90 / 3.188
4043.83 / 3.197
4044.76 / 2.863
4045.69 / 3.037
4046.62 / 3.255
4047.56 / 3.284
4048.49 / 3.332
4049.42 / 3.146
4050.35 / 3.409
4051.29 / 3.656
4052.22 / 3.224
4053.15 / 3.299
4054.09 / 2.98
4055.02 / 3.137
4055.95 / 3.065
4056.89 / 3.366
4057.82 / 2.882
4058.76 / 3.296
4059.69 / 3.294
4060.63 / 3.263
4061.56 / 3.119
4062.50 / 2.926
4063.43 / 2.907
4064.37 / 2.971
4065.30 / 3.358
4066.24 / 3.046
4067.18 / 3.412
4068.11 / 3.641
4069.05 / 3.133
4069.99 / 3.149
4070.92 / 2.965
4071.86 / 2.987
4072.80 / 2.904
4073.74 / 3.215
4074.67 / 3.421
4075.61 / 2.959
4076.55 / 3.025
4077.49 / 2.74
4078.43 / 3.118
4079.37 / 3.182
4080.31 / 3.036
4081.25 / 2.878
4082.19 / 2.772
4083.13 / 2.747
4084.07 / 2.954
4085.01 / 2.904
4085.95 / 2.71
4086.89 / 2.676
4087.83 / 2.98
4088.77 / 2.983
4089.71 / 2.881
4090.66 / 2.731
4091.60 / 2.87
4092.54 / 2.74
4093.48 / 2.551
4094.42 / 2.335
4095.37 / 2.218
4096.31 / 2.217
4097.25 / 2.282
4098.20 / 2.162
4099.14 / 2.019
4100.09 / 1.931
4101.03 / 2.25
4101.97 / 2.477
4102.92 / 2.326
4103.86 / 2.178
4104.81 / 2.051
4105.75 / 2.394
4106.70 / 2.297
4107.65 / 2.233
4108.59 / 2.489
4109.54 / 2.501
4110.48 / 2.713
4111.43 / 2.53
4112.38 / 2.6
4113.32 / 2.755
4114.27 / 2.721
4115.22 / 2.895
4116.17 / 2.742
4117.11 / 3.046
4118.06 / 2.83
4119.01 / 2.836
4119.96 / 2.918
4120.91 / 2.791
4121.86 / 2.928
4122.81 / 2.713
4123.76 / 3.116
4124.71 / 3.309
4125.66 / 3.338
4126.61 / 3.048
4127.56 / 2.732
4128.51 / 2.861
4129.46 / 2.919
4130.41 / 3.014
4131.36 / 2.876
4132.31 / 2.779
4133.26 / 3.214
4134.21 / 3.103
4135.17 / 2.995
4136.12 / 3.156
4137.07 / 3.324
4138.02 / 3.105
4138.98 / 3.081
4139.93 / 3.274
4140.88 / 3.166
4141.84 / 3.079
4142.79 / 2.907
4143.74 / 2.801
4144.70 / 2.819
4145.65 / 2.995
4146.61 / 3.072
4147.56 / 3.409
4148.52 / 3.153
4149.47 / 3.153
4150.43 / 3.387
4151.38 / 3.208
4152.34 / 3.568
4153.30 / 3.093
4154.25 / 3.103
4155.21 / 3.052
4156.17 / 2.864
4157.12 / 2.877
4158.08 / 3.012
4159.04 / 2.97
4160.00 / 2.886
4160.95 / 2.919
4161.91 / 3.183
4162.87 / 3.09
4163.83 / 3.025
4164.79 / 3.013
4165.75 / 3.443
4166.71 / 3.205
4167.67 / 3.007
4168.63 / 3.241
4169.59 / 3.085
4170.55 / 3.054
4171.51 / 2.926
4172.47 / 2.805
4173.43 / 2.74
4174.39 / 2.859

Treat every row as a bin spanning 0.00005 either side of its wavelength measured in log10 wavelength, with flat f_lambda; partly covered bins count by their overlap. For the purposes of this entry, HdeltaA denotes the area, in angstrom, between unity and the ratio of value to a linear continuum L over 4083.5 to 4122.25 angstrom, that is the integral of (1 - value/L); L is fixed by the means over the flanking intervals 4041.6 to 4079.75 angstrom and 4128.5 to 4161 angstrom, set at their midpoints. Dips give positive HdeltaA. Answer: 6.7 angstrom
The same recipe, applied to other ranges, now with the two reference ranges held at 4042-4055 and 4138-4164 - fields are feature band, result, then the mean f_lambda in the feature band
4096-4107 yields 3.3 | 2.21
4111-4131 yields 1.5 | 2.89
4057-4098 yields 3.2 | 2.94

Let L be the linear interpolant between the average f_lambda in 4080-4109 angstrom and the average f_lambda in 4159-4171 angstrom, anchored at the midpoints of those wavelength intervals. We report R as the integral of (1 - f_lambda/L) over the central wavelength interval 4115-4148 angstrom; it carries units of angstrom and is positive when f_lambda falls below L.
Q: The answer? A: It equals -2.2 angstrom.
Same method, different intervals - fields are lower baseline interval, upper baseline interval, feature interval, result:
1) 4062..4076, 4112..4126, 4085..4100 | 2.4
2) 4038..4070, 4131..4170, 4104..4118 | 2.5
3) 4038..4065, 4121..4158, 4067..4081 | 0.2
